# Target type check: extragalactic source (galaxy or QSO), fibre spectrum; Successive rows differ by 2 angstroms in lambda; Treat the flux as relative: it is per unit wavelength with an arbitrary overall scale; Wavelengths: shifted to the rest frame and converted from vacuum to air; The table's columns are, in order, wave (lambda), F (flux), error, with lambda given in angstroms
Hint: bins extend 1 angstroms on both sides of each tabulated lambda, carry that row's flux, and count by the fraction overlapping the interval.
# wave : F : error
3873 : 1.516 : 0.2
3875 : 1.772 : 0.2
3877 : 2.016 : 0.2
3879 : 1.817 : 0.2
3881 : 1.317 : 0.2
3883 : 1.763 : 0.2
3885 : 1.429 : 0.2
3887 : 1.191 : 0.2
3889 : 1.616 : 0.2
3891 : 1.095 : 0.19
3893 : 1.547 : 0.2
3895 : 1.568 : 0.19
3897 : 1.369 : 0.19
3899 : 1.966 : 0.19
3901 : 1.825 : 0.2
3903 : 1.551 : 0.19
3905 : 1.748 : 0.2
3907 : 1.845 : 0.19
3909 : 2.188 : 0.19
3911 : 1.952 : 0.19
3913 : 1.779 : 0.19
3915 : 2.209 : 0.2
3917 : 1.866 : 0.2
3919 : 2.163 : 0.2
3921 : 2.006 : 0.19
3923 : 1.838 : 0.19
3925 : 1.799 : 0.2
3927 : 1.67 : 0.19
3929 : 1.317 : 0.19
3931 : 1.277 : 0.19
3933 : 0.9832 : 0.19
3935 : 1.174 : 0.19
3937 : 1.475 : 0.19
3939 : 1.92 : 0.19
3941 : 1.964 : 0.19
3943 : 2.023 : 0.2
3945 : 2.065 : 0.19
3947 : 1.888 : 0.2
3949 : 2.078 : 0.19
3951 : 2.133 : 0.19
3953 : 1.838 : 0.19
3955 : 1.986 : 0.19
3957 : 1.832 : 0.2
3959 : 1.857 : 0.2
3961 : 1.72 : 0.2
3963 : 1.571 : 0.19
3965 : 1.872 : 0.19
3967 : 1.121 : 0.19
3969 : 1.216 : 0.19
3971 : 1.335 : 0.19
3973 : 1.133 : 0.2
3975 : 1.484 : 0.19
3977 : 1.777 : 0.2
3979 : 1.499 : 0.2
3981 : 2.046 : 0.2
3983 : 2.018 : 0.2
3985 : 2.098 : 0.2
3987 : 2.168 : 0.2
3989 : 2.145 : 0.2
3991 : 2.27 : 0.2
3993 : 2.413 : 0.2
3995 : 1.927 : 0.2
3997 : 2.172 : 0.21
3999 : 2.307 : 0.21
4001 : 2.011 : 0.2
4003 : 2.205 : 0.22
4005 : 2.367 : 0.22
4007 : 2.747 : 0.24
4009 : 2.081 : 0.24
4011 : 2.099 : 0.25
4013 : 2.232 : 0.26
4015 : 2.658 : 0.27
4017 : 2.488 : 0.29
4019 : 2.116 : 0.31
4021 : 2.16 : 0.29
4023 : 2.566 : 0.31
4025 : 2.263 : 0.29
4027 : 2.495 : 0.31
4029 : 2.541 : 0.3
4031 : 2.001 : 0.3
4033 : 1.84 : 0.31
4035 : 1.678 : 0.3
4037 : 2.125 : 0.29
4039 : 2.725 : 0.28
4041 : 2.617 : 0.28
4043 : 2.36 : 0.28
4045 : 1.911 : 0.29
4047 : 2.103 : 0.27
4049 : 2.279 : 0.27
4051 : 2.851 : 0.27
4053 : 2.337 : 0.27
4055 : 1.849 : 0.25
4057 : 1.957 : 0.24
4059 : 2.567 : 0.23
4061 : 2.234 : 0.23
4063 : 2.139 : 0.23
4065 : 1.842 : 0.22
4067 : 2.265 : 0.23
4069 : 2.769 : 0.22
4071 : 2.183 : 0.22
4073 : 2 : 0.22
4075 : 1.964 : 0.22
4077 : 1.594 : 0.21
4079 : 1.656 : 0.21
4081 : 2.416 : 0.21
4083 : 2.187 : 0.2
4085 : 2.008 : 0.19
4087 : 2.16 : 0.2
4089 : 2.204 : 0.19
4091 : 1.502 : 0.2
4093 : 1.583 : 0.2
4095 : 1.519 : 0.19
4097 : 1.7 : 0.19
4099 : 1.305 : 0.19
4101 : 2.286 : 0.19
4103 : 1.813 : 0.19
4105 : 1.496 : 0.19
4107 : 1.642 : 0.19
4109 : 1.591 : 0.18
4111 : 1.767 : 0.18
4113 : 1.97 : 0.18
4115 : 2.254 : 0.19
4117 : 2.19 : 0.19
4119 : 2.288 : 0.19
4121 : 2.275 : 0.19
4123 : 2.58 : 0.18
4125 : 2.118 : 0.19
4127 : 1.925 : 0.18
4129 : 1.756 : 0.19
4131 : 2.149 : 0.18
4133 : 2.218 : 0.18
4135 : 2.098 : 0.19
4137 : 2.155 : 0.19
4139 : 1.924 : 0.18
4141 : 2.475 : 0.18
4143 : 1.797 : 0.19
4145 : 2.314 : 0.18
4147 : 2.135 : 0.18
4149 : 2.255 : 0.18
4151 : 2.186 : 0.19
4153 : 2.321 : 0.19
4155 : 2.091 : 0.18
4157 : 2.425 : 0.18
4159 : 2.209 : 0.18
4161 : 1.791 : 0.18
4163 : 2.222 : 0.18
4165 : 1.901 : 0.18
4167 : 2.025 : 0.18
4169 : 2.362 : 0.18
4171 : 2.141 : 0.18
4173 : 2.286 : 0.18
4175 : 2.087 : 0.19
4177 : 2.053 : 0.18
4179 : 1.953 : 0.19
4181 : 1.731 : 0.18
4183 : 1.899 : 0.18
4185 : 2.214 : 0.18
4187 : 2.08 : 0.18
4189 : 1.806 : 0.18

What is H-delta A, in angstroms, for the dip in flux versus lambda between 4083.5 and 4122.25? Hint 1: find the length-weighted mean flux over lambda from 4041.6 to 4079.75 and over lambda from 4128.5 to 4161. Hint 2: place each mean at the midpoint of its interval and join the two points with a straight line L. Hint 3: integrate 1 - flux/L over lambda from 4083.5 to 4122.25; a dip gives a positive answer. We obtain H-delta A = 4.9 angstroms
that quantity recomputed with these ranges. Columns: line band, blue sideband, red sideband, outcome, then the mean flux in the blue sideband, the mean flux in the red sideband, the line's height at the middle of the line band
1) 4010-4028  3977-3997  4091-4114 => -3.6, 2.06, 1.69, 1.95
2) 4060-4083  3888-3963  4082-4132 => -2.5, 1.76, 1.93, 1.9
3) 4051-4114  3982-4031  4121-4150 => 6.6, 2.27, 2.14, 2.19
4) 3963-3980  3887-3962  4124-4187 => 3.6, 1.75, 2.1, 1.82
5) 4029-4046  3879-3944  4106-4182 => -2.5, 1.67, 2.1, 1.9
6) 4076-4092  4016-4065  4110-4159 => 1.7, 2.25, 2.15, 2.21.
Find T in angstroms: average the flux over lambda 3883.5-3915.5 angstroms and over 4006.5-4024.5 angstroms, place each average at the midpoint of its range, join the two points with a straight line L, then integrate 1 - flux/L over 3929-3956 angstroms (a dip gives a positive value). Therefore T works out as 2.6 angstroms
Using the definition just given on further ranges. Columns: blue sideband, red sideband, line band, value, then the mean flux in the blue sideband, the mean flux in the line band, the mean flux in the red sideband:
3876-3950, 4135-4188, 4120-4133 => -0.51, 1.71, 2.14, 2.12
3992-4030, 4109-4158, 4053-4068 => 0.70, 2.31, 2.14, 2.14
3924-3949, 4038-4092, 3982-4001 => -2.92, 1.65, 2.16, 2.17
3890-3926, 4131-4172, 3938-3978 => 2.69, 1.8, 1.74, 2.15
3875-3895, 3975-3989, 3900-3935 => -1.75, 1.55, 1.75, 1.92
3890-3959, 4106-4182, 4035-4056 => -3.65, 1.76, 2.29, 2.1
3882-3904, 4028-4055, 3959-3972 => 2.61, 1.54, 1.5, 2.24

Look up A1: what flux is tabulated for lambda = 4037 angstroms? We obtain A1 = 2.125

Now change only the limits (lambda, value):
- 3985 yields 2.098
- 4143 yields 1.797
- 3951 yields 2.133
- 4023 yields 2.566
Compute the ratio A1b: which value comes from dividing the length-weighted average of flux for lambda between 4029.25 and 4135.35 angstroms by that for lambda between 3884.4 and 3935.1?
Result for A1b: 1.24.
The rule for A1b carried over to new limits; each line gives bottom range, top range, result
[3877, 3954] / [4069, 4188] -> 1.18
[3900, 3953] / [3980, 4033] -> 1.25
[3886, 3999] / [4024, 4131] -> 1.17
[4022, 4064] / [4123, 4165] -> 0.94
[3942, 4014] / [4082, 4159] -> 1.04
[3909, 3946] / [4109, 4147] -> 1.20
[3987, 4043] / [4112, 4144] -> 0.94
